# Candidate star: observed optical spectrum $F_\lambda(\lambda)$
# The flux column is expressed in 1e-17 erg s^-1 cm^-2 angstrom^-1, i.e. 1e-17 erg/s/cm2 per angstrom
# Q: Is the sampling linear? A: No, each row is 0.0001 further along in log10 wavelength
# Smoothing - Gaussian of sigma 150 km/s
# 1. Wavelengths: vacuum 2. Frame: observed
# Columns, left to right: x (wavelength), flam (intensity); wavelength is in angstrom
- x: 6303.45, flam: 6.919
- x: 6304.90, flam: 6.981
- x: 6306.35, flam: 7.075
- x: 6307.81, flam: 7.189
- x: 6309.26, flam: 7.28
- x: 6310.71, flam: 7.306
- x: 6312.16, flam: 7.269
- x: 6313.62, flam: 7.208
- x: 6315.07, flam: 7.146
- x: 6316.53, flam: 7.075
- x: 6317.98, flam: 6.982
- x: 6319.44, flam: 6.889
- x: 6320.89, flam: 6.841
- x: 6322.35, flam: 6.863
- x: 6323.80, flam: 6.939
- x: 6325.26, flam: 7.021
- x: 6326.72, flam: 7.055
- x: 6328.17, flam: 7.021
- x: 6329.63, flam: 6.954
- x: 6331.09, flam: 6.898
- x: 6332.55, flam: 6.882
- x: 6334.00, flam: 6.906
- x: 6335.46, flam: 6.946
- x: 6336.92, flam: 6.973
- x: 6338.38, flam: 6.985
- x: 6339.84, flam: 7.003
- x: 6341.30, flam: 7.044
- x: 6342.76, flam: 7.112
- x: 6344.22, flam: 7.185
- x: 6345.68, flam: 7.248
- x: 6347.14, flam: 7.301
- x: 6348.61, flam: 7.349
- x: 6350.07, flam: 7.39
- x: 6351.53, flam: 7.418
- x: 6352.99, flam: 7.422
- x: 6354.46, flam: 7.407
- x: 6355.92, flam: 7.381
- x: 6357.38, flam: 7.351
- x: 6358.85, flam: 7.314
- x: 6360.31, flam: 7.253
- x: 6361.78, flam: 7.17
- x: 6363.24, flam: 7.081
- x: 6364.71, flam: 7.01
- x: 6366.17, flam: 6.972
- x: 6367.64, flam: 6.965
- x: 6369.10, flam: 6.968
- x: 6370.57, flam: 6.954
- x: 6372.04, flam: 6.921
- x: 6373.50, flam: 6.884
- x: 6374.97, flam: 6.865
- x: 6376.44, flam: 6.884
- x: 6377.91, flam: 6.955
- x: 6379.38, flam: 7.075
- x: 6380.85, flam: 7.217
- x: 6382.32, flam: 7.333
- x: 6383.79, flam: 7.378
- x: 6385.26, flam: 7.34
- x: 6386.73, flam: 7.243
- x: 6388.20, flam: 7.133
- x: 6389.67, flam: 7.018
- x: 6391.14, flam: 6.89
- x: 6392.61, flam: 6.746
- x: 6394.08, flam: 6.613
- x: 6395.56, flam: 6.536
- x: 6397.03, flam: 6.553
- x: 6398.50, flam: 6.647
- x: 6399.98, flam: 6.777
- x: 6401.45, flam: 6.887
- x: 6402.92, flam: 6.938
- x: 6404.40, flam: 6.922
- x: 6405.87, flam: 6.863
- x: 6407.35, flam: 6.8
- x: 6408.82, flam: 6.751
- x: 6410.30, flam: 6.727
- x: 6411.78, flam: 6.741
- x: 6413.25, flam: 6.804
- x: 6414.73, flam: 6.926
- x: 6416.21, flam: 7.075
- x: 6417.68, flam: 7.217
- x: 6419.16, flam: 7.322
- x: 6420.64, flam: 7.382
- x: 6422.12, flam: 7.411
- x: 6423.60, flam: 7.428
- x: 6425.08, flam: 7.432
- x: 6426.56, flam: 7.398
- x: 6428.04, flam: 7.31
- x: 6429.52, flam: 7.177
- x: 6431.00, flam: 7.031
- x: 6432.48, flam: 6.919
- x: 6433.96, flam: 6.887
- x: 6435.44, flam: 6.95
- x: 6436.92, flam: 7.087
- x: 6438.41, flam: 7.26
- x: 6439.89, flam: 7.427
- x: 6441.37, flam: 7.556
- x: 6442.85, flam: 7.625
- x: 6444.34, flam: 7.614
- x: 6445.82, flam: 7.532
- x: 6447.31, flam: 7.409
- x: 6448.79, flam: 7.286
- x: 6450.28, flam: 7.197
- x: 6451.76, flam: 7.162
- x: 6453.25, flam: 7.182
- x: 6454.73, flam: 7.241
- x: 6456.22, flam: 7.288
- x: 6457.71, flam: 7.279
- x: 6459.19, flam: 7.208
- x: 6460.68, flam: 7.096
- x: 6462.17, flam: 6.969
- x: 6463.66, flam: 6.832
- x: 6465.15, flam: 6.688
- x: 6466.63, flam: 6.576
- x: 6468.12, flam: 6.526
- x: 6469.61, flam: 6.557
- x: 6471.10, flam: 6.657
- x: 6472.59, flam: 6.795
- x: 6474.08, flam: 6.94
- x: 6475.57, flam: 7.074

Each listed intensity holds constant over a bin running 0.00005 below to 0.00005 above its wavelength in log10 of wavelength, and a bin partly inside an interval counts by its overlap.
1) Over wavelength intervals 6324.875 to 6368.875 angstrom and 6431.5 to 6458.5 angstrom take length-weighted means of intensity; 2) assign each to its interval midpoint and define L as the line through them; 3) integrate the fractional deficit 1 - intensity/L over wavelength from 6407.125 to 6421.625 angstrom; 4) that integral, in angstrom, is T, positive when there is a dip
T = 0.5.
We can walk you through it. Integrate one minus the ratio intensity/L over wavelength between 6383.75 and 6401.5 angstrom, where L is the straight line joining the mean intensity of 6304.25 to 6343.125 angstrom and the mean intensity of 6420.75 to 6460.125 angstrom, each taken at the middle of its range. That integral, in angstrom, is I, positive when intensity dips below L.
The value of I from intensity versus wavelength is 0.7 angstrom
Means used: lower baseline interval 7.03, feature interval 6.89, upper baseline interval 7.28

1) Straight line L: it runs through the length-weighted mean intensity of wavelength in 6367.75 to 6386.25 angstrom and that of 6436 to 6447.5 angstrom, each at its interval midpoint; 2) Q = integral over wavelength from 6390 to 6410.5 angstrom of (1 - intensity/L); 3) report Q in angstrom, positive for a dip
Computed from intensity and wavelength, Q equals 1.2 angstrom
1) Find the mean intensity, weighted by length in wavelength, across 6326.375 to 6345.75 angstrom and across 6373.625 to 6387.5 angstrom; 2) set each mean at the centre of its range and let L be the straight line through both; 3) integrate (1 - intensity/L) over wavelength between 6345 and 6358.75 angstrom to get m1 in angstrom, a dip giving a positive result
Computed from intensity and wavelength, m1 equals -0.6 angstrom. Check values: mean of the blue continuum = 7.01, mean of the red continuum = 7.13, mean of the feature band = 7.36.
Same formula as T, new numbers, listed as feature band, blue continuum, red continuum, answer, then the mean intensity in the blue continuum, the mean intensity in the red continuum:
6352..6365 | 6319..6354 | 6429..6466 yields -0.33 angstrom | 7.07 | 7.2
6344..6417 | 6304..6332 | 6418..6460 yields 1.42 angstrom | 7.05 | 7.28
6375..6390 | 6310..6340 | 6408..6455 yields -0.07 angstrom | 7.01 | 7.2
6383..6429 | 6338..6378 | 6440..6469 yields 0.96 angstrom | 7.14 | 7.18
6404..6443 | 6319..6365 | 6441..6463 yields 0.71 angstrom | 7.12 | 7.3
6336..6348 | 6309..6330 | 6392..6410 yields -0.23 angstrom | 7.05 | 6.75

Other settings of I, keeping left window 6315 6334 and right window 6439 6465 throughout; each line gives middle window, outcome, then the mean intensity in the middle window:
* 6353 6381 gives -0.1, 7.09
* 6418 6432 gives -0.2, 7.31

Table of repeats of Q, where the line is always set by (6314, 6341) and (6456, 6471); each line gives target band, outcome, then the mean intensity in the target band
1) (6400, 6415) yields 0.19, 6.83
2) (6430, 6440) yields -0.24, 7.06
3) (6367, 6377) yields 0.03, 6.92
